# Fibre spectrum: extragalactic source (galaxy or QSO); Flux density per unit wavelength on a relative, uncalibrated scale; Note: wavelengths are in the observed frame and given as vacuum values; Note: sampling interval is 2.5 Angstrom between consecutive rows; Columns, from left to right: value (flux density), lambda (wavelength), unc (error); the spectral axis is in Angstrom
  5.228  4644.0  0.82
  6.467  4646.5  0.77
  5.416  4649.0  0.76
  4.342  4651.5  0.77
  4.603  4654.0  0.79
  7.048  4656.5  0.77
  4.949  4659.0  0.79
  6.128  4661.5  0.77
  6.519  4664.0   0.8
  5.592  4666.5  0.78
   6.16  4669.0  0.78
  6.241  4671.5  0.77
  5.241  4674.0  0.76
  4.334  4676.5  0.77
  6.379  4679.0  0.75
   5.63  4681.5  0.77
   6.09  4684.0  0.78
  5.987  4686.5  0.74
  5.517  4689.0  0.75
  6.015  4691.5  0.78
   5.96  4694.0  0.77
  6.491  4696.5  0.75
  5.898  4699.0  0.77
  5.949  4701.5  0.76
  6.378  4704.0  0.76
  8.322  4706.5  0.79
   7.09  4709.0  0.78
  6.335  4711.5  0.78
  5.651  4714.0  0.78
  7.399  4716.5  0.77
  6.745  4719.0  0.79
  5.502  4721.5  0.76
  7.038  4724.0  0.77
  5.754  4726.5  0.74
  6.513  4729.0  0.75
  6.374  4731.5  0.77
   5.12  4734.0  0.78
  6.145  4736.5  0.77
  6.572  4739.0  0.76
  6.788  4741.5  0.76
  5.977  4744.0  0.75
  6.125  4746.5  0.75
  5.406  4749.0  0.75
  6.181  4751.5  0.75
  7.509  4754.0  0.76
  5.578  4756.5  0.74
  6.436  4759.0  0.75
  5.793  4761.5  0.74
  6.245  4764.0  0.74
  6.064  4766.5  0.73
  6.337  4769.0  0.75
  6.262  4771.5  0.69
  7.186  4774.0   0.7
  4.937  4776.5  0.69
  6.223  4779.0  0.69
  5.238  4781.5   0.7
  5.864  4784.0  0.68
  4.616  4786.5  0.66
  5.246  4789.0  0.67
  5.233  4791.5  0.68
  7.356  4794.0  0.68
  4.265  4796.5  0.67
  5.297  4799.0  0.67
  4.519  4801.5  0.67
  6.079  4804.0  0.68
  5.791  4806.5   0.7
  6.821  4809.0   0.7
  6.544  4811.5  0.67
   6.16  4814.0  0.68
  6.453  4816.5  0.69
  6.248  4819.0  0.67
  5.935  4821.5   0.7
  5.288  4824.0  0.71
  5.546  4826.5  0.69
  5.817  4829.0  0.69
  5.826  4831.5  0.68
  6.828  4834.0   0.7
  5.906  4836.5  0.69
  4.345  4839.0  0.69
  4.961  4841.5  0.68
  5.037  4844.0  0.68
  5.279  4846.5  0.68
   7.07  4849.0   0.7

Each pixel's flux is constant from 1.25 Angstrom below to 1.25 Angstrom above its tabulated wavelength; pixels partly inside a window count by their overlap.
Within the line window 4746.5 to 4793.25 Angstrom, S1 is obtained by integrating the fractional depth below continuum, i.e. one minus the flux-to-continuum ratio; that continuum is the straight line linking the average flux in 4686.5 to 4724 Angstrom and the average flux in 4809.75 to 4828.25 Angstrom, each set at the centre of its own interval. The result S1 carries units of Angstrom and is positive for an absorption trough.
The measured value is 2.0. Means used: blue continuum 6.38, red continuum 6.04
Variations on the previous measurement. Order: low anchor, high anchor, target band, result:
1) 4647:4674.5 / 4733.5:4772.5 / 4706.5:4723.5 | -1.8 Angstrom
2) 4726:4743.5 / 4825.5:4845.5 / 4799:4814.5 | -0.6 Angstrom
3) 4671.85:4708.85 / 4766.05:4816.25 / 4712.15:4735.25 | -1.0 Angstrom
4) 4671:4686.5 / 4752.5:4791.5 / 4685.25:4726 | -4.6 Angstrom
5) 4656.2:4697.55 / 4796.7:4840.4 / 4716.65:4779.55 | -4.0 Angstrom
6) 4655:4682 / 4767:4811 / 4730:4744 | -1.0 Angstrom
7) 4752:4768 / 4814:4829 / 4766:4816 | 2.3 Angstrom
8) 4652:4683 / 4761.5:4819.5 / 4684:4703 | -0.8 Angstrom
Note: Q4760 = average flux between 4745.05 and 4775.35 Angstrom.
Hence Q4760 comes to 6.25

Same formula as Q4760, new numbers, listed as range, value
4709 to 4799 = 6.06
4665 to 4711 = 6.08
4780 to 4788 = 5.27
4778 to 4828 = 5.73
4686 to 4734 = 6.34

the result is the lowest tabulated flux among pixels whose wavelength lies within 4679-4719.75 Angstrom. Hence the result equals 5.517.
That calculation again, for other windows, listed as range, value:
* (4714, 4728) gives 5.502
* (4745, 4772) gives 5.406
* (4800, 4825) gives 4.519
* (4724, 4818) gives 4.265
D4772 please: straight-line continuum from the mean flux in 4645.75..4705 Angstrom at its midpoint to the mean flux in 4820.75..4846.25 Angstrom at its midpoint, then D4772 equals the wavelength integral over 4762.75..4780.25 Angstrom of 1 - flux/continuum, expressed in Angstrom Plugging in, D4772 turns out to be -1.7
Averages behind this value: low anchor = 5.8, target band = 6.18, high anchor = 5.53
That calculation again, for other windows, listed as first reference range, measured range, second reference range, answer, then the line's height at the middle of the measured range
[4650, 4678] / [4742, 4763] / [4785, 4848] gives -1.98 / 5.62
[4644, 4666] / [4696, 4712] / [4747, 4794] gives -2.43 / 5.78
